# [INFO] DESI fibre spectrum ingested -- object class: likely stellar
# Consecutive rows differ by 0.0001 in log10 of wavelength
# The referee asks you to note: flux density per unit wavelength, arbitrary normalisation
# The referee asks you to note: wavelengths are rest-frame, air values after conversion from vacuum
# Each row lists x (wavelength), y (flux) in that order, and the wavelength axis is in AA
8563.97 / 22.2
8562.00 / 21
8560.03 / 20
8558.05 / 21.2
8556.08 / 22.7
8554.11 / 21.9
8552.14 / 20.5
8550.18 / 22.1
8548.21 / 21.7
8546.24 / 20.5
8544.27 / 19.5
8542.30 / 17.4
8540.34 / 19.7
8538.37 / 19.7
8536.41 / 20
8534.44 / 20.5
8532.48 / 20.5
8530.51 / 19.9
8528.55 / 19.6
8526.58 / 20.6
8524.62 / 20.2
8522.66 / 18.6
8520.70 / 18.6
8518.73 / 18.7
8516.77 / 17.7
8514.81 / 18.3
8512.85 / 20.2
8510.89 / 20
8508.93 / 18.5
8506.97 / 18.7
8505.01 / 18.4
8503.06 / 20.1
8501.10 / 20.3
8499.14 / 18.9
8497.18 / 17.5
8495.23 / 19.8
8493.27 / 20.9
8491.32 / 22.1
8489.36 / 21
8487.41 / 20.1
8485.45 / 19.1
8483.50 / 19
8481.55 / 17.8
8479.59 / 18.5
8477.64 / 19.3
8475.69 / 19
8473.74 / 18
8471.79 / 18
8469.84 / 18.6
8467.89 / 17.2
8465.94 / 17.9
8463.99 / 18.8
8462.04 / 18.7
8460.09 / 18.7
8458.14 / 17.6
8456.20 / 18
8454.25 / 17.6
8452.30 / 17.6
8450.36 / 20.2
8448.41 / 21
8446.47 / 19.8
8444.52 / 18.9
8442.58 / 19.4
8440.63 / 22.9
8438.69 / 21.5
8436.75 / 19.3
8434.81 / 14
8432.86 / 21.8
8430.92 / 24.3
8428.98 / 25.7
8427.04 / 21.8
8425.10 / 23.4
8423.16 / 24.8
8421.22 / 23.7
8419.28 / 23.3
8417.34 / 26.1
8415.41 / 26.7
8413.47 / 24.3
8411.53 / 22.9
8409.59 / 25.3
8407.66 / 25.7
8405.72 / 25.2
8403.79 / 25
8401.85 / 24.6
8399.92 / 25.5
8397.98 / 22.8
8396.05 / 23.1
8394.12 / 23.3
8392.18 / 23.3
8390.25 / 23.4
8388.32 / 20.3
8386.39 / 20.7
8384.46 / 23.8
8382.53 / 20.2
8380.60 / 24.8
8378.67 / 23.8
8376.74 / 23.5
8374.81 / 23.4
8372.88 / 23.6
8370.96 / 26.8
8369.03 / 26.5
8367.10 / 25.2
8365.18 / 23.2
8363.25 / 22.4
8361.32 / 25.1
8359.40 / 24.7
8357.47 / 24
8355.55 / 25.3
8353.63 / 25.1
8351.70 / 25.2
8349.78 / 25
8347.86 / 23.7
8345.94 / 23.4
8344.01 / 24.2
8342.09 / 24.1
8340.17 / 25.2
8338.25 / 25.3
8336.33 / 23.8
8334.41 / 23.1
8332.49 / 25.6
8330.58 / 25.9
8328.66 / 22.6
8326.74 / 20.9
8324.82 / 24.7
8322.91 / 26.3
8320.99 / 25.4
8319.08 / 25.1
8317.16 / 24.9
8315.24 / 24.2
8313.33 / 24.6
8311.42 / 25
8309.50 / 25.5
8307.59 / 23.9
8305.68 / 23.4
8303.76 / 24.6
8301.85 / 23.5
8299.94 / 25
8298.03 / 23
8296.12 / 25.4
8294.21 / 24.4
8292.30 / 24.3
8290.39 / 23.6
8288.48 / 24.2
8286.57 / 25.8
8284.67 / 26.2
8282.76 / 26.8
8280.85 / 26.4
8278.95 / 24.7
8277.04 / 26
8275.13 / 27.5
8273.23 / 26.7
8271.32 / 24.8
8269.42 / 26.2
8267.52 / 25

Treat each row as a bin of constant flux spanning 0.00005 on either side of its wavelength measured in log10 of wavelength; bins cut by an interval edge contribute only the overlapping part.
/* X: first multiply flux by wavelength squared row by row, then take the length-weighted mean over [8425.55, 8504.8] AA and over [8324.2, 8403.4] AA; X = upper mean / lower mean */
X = 0.84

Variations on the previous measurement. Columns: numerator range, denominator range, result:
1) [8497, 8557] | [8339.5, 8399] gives 0.86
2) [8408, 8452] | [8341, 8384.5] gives 0.94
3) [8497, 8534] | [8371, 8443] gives 0.85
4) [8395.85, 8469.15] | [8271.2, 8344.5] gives 0.90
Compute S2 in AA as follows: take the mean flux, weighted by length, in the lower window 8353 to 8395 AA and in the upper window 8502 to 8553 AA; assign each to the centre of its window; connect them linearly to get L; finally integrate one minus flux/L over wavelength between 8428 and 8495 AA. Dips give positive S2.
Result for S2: 6.0 AA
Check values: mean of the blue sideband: 23.7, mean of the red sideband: 19.6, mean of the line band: 19.5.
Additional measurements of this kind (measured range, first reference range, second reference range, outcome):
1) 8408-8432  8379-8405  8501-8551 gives -2.09 AA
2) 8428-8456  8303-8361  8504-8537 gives 1.67 AA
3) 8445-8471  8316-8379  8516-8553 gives 3.73 AA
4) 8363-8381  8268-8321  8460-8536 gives -1.24 AA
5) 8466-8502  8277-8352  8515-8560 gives 3.39 AA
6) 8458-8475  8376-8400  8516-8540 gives 2.27 AA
